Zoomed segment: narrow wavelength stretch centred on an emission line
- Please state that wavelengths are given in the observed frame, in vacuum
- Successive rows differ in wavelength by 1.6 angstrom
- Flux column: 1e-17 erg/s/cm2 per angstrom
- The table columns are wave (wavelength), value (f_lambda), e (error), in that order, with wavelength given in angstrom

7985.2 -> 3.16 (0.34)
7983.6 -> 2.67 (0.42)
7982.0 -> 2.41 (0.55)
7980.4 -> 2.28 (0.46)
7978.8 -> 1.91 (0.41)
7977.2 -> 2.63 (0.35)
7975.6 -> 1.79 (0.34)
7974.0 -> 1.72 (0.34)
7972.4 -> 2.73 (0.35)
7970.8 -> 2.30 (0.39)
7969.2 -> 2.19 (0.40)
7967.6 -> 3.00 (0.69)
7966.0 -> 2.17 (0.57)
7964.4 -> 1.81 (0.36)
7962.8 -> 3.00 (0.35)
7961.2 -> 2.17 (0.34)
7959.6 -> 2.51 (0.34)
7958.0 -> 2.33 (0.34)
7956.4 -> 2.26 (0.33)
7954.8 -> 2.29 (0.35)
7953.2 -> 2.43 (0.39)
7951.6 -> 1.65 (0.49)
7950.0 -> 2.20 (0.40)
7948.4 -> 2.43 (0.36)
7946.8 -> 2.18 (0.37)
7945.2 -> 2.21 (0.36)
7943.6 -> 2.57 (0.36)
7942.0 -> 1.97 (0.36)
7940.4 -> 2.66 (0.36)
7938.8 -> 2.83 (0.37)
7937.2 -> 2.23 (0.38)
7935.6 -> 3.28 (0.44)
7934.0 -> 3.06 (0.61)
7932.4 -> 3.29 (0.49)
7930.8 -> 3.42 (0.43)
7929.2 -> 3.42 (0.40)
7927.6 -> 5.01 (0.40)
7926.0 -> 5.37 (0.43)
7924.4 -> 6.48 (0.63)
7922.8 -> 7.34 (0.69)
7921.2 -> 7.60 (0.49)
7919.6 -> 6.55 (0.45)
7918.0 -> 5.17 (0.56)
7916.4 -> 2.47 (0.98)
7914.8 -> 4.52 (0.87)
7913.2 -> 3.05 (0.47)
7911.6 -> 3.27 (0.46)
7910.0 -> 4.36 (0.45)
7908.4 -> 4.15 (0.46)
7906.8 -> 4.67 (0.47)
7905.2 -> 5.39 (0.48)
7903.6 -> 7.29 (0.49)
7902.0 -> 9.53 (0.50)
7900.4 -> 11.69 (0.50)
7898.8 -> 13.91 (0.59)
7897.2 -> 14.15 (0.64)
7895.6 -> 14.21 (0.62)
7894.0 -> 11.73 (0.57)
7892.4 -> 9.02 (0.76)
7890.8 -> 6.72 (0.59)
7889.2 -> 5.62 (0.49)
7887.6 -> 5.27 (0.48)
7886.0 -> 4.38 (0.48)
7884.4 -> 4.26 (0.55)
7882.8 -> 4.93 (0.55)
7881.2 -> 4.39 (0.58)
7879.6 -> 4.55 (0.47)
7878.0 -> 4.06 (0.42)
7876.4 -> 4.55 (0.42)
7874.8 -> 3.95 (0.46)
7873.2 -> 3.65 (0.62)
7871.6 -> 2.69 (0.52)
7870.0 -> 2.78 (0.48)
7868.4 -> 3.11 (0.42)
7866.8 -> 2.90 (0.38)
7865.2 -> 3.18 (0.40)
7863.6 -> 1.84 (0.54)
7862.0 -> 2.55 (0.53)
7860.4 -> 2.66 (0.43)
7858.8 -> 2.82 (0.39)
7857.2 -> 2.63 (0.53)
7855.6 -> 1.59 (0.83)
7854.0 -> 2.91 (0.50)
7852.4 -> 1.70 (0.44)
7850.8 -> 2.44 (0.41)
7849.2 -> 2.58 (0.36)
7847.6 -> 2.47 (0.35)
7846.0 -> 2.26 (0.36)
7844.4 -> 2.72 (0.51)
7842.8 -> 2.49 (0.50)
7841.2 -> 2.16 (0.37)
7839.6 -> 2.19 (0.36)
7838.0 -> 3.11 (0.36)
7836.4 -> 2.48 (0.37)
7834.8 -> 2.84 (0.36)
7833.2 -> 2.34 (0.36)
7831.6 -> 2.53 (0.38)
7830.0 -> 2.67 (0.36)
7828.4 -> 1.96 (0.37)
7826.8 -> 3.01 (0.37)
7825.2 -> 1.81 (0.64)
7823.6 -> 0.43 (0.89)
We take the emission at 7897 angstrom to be H-alpha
